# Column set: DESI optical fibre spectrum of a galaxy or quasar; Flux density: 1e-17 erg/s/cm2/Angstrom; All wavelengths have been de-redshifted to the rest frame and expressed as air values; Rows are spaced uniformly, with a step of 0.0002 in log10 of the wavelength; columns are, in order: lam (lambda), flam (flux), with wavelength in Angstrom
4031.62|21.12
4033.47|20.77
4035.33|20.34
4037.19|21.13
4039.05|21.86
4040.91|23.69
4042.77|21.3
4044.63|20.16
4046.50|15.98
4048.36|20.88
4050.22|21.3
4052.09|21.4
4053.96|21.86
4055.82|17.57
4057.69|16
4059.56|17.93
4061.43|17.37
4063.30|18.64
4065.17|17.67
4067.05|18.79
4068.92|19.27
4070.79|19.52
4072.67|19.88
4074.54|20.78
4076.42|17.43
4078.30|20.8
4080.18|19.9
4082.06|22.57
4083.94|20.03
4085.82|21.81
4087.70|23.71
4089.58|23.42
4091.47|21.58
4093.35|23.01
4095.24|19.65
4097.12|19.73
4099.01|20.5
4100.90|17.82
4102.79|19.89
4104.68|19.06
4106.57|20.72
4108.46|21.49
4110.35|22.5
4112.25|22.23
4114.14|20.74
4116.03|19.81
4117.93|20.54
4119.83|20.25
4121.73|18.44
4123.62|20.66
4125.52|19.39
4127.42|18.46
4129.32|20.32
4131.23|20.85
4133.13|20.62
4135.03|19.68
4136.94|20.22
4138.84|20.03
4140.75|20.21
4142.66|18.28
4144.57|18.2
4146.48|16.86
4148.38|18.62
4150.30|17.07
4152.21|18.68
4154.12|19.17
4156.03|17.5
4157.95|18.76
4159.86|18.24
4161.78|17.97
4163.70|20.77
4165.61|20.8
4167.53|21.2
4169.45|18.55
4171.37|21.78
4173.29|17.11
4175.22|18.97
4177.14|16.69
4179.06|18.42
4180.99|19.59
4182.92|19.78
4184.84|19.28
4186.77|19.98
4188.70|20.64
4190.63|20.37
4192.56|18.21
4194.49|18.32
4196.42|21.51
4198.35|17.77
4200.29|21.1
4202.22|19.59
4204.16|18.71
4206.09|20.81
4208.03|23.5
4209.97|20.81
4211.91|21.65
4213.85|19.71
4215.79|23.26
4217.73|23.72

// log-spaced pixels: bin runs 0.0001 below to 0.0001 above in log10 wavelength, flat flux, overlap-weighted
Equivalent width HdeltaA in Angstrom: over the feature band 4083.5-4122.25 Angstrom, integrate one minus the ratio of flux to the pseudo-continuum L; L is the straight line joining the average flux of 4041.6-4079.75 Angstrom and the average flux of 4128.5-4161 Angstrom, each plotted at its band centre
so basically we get -3.46 Angstrom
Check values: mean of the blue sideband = 19.3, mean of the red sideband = 19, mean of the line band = 20.8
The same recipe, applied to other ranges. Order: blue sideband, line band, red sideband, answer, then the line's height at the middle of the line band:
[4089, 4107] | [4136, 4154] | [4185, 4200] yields 1.19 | 20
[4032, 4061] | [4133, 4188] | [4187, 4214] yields 3.07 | 20.2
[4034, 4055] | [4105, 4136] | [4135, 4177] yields -1.28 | 19.6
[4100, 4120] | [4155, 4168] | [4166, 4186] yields 0.14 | 19.5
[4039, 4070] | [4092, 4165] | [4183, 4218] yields 0.97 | 19.9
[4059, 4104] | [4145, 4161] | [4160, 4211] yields 1.37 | 19.8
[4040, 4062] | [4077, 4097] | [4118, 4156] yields -2.06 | 19.5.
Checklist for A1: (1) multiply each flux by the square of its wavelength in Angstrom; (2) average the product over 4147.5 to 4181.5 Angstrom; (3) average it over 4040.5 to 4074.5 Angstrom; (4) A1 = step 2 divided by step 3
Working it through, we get 1.0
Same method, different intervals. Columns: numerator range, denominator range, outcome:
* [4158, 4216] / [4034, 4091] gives 1.04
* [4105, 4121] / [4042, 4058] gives 1.09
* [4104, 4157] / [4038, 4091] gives 1.01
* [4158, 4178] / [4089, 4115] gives 0.95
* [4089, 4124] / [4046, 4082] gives 1.09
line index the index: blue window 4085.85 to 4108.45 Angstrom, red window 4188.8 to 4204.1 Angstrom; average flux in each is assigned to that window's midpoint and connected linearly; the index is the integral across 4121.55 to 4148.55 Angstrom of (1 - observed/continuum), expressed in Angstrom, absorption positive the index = 1.26 Angstrom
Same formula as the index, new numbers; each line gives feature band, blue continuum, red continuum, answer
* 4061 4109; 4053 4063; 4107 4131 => -2.6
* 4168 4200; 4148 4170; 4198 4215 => 0.9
